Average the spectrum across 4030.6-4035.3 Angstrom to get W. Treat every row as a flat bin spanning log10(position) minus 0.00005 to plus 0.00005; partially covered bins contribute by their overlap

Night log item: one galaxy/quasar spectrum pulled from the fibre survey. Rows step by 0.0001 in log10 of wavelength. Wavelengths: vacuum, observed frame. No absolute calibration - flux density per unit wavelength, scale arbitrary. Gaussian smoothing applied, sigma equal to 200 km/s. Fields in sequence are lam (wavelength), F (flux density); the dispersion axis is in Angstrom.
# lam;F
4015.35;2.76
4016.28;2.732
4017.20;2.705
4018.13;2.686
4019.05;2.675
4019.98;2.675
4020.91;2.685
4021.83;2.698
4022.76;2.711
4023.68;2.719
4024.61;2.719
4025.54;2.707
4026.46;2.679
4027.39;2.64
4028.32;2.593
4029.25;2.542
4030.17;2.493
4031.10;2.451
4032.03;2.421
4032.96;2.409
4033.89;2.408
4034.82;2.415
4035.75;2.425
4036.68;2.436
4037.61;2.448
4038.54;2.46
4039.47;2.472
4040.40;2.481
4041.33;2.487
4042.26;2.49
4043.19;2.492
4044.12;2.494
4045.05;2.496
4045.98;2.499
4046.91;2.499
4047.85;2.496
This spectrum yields 2.42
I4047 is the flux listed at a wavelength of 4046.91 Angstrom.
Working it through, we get 2.499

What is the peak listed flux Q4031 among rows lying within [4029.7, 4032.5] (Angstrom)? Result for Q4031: 2.493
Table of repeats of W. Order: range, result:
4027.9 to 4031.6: 2.52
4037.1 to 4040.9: 2.47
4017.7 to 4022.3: 2.68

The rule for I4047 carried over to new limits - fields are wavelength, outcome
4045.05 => 2.496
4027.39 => 2.64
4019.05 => 2.675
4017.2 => 2.705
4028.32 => 2.593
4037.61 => 2.448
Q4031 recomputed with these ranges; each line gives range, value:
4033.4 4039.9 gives 2.472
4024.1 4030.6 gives 2.719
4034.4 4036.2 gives 2.425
